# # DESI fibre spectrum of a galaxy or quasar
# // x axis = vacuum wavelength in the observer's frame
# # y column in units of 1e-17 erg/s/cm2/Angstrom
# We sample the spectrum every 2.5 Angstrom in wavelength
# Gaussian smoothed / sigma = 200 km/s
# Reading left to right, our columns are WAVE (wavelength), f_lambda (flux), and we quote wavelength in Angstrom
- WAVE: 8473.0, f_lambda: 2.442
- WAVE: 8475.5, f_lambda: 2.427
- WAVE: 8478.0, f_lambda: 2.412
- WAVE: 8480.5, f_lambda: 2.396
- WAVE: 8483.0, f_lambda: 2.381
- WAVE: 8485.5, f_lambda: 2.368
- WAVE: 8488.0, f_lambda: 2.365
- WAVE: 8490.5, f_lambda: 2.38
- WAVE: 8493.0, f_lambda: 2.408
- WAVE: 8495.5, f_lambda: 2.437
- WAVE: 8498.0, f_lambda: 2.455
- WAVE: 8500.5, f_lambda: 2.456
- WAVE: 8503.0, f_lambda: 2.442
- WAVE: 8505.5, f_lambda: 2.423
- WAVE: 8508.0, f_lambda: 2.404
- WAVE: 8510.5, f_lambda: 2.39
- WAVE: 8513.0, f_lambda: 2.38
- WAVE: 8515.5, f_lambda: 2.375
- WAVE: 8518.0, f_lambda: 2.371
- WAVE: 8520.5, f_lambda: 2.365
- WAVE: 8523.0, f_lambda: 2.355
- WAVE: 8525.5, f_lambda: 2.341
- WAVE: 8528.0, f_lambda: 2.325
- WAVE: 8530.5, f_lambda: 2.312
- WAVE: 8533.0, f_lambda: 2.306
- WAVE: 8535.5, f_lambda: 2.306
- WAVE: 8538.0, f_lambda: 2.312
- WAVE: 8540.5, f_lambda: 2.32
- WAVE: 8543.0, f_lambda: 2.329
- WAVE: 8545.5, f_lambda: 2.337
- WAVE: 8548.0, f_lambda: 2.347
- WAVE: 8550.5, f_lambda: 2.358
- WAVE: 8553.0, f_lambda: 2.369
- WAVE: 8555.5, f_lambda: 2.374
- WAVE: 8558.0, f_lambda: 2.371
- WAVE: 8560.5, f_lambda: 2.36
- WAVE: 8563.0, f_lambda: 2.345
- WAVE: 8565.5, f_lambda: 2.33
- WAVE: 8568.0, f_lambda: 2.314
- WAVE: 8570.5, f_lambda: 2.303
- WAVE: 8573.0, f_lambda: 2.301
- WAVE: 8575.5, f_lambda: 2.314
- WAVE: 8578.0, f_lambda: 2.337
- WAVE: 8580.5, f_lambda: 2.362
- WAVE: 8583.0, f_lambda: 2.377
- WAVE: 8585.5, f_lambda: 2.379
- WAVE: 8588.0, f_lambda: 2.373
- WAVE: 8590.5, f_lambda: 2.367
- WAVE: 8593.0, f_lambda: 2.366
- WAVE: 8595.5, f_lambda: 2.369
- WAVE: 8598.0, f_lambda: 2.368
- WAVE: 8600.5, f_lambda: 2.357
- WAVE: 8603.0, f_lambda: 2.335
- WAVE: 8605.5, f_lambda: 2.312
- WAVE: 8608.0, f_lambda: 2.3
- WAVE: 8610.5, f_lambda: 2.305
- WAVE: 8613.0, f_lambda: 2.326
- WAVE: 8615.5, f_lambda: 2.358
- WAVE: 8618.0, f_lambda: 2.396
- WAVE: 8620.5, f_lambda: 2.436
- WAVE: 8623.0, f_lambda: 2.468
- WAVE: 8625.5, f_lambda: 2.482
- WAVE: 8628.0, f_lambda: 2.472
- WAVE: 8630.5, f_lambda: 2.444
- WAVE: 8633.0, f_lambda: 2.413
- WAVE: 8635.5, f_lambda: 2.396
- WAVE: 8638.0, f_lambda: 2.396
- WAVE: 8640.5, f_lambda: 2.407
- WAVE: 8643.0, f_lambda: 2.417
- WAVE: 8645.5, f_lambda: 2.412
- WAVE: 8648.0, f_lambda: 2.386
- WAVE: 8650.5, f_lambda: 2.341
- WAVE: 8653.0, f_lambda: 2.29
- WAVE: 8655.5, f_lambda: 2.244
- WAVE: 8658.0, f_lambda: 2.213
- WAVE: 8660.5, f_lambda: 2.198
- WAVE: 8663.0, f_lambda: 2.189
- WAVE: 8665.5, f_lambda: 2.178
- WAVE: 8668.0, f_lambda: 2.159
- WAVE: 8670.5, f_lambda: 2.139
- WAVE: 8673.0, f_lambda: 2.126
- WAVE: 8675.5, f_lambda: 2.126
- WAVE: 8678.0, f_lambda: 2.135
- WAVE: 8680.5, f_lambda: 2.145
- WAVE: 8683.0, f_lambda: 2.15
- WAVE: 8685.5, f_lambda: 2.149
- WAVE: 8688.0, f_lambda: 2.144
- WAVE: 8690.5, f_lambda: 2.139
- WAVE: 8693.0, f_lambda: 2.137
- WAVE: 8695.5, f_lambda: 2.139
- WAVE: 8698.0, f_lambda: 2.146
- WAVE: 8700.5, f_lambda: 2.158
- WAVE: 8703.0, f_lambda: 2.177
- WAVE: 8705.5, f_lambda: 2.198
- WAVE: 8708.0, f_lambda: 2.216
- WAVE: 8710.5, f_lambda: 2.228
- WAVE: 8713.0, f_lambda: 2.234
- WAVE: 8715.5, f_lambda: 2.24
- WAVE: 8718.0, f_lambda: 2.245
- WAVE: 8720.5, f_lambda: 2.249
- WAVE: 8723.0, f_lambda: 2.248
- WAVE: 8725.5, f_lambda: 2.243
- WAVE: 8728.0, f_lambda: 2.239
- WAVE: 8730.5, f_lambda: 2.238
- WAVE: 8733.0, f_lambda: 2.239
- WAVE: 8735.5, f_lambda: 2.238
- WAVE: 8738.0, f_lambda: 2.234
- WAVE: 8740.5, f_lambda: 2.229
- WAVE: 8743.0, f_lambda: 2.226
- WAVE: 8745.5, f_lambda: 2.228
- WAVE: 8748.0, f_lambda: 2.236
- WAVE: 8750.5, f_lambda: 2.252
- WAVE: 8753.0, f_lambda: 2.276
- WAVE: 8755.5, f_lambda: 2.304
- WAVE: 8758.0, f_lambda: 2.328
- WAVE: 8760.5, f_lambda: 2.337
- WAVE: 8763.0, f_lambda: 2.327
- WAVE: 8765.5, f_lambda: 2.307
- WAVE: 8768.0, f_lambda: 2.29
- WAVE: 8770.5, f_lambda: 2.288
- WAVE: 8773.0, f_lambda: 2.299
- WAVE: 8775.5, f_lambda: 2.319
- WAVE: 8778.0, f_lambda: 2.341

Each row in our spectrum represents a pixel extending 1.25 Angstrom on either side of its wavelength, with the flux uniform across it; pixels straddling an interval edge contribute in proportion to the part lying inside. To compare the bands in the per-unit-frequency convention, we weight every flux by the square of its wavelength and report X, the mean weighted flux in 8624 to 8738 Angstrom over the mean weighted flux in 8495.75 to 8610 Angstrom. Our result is 0.98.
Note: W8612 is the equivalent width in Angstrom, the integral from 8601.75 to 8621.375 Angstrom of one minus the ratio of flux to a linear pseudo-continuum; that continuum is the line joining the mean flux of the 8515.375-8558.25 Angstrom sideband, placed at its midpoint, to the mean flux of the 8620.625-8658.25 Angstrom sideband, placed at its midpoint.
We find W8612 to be 0.3 Angstrom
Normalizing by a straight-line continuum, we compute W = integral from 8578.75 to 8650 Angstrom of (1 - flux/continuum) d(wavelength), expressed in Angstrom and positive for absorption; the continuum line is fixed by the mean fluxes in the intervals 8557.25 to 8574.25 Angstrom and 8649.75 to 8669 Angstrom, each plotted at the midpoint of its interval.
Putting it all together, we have -3.4 Angstrom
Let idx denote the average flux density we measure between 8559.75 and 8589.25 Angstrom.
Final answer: 2.34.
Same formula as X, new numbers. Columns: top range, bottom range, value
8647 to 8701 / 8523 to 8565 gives 0.96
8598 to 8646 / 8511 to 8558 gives 1.04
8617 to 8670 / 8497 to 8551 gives 1.02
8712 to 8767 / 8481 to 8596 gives 1.00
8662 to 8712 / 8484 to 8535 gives 0.94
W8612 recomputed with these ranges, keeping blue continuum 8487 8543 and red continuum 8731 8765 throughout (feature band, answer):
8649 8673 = 0.96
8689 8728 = 1.42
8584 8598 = -0.19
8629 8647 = -0.75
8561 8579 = 0.20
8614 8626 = -0.50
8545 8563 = -0.03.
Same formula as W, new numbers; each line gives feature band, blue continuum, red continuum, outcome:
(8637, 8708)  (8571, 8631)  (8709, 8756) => 2.6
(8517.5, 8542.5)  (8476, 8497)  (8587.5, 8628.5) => 0.6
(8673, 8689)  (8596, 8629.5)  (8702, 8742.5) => 1.0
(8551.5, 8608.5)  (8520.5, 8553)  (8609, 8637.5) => 0.5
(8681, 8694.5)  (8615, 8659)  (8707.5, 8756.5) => 1.0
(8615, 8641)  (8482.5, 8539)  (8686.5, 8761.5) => -1.5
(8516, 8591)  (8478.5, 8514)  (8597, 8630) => 1.6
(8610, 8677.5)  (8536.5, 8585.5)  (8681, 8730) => -1.9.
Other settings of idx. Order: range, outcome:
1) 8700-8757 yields 2.24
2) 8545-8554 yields 2.35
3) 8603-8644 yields 2.39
